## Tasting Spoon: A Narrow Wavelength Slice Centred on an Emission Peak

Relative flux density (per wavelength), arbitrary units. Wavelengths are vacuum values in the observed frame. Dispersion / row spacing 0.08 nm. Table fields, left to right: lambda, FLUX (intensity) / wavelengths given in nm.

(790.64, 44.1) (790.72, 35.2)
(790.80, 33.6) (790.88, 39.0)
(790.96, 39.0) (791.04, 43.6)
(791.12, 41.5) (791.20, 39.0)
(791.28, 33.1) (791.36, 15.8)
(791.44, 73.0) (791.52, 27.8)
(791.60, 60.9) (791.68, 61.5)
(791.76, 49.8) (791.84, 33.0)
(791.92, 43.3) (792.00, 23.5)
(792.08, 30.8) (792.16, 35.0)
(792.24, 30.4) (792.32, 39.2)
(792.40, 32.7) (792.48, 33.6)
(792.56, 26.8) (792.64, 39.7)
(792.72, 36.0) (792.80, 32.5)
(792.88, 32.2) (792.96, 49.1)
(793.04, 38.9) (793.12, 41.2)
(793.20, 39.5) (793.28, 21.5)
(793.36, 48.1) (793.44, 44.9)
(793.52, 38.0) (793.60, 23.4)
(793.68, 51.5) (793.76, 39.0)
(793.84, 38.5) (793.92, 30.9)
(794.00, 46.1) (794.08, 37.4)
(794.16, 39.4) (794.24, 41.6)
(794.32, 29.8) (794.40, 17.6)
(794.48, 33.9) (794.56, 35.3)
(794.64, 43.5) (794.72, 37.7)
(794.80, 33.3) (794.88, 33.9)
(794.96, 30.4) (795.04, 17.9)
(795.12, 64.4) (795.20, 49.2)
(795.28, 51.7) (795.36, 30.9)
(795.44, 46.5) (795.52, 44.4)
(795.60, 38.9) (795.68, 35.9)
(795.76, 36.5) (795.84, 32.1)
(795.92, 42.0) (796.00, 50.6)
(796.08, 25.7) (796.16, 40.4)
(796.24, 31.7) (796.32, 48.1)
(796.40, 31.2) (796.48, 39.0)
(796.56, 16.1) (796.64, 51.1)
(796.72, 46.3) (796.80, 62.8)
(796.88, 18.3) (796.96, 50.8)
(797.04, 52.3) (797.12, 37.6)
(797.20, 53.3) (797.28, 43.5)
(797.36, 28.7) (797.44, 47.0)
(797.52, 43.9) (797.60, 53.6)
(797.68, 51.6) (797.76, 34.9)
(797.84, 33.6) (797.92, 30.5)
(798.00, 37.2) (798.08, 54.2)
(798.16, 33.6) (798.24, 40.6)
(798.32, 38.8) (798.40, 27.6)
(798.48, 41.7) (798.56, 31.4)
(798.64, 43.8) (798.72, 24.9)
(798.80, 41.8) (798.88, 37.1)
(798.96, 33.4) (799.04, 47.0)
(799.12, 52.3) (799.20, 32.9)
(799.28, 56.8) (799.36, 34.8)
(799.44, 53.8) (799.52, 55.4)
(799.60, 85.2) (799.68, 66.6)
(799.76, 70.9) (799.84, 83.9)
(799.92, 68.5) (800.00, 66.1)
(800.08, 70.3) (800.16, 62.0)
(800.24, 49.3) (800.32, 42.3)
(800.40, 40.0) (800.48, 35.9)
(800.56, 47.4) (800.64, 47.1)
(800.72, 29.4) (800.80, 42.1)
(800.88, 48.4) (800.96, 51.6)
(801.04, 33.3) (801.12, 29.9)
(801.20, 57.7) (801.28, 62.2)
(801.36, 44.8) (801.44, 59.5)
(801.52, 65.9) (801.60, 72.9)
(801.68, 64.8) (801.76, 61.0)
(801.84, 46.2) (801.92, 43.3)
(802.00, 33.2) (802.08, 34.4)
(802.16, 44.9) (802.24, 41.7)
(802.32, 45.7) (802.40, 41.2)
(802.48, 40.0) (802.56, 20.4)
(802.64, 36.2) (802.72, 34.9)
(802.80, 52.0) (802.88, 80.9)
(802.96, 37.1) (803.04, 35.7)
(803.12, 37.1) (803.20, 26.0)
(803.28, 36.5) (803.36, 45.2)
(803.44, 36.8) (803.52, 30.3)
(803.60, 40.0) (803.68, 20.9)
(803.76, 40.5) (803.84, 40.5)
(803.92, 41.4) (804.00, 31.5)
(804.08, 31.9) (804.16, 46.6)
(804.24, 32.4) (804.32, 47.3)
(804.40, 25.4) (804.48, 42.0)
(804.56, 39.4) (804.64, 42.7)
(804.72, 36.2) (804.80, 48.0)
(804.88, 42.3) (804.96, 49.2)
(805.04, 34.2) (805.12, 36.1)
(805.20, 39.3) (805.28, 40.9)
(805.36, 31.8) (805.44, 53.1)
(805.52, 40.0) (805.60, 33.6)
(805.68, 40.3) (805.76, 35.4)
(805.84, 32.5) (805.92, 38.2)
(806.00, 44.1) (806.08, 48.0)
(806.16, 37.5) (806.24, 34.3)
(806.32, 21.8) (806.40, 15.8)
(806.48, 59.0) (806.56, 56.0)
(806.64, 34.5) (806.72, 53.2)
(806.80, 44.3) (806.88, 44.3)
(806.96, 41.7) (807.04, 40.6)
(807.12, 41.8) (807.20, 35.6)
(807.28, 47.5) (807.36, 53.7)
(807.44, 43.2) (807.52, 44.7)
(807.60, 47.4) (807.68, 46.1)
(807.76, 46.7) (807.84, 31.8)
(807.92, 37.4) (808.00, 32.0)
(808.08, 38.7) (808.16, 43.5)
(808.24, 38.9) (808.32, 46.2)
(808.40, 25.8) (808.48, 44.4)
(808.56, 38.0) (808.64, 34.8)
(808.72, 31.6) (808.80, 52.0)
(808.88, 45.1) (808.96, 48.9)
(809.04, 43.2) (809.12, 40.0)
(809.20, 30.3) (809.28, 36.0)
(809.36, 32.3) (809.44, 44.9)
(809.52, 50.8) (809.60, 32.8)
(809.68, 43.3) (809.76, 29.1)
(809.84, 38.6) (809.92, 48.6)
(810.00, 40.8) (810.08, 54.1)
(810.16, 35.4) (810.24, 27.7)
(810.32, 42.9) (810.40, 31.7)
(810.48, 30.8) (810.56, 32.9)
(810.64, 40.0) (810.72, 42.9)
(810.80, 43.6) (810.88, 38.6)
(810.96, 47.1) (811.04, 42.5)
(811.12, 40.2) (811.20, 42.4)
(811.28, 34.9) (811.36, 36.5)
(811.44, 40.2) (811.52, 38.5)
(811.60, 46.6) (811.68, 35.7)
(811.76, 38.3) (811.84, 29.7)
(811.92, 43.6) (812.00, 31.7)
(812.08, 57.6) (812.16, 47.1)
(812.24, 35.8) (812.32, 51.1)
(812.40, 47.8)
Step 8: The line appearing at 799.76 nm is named [S II] 6716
